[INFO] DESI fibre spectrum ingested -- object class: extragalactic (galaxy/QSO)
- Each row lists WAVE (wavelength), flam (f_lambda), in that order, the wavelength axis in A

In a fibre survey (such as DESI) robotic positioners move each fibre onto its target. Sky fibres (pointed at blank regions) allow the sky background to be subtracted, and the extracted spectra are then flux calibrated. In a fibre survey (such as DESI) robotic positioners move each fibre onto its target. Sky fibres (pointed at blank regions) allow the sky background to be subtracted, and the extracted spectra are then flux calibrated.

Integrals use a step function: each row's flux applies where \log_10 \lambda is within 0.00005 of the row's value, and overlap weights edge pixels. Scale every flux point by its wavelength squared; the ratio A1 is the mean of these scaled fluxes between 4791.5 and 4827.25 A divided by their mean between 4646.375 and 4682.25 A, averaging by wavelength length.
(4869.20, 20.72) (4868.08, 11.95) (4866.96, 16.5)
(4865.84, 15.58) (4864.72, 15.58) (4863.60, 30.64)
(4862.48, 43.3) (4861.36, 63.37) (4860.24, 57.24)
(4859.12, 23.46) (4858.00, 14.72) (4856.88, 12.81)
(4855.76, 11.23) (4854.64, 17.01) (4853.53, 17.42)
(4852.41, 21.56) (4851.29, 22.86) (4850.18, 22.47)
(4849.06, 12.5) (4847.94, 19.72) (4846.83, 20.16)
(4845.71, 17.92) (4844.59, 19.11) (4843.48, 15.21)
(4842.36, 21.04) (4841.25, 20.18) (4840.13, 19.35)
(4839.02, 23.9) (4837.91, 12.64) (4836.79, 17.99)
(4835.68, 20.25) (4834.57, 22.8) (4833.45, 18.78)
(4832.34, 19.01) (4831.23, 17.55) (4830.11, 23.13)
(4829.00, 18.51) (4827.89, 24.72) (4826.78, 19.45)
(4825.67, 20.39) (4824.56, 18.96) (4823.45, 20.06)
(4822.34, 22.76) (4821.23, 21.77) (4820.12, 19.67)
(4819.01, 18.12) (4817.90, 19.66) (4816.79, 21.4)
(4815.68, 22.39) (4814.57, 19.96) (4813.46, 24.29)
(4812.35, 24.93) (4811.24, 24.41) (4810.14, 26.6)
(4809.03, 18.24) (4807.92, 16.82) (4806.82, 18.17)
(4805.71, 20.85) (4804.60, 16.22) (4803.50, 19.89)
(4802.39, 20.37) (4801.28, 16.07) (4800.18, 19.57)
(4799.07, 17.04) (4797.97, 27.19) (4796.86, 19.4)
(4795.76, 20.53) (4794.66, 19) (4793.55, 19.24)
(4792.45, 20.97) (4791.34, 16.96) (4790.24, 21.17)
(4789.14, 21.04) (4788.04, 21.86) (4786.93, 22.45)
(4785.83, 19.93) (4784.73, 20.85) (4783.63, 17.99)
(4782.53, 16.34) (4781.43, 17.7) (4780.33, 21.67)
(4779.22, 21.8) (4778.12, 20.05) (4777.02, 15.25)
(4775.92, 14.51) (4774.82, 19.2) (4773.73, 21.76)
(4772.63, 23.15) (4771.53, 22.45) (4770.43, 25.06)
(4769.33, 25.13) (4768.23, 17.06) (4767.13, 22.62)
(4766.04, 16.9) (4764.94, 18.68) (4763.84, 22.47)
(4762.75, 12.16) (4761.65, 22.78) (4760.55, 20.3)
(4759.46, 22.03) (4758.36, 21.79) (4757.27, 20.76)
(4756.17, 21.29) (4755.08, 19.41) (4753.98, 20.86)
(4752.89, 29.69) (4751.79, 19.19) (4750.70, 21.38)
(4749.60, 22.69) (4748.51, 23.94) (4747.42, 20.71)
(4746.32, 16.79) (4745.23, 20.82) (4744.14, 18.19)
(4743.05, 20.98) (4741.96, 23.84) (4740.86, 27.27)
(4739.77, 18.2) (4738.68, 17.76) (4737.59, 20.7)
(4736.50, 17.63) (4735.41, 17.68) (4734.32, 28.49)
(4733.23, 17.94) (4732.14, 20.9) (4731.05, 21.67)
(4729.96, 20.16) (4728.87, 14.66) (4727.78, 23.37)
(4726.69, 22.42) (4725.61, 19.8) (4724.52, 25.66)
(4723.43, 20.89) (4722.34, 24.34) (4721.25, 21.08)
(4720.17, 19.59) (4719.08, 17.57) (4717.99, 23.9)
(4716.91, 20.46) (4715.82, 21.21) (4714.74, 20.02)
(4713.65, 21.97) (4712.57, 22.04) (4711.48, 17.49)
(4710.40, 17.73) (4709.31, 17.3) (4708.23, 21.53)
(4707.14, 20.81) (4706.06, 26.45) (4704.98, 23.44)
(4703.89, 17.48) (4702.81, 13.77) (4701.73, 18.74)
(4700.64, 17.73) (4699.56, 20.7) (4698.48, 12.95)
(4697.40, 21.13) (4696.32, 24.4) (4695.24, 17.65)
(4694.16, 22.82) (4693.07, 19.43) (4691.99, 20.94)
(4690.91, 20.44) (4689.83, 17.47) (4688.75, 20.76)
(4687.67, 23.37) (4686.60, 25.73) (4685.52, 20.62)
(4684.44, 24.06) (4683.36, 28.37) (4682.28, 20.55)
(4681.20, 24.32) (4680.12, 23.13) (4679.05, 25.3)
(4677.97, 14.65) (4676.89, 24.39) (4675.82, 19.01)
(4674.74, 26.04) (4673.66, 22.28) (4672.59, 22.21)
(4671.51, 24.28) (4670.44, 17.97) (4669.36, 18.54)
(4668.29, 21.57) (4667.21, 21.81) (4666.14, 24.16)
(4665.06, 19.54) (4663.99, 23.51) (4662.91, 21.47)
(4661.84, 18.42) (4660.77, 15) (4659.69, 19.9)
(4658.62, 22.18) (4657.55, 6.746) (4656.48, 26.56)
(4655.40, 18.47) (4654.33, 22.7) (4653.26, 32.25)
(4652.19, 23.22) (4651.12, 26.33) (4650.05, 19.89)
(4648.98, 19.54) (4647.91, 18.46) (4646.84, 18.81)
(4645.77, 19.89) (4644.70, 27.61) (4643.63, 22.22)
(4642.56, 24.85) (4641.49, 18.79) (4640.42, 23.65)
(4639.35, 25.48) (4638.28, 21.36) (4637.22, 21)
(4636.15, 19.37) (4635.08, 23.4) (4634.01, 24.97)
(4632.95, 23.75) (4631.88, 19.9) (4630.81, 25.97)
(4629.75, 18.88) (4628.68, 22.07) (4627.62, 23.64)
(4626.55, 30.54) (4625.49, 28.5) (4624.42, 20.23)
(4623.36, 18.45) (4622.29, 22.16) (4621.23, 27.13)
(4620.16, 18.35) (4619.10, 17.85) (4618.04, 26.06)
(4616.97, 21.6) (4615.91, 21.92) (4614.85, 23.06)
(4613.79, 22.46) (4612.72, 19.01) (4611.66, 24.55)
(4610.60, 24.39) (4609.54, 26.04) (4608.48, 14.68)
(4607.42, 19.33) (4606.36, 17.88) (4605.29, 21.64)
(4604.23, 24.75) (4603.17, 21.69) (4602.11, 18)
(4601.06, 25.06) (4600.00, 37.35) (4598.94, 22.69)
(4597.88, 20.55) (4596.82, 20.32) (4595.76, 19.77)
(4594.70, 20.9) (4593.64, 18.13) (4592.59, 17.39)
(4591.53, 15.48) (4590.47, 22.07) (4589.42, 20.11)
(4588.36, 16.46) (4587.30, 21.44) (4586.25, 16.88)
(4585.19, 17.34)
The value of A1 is 1.0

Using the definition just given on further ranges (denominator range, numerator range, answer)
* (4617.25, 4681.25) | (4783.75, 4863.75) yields 1.05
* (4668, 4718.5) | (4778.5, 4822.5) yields 1.01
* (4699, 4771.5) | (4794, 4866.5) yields 1.07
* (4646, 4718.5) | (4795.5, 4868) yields 1.08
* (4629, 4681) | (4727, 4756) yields 1.00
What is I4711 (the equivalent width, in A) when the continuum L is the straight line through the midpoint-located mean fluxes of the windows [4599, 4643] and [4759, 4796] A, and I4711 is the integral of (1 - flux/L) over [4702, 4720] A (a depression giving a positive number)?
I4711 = 0.84 A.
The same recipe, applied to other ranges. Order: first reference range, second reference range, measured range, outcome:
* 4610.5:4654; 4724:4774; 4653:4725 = 3.04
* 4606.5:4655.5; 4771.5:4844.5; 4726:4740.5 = 0.60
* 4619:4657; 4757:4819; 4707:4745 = 1.01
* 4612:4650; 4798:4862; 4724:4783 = 2.42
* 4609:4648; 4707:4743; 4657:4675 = 1.37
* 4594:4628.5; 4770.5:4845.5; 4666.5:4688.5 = -0.74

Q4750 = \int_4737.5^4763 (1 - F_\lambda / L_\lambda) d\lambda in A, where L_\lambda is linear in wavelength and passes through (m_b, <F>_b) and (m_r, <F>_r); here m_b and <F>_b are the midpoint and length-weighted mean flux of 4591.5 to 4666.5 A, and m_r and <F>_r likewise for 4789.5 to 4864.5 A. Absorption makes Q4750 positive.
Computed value 0.6 A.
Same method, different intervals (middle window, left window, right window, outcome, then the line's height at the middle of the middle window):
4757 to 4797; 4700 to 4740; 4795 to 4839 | 0.49 A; 20.3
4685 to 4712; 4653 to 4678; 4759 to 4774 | 1.18 A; 21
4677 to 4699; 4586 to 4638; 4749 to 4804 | -0.33 A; 21.1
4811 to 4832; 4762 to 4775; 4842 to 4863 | 1.44 A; 22.7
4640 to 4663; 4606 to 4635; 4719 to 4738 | 0.80 A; 22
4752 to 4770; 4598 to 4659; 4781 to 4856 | -0.21 A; 20.6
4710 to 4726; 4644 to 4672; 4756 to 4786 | -0.32 A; 20.5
